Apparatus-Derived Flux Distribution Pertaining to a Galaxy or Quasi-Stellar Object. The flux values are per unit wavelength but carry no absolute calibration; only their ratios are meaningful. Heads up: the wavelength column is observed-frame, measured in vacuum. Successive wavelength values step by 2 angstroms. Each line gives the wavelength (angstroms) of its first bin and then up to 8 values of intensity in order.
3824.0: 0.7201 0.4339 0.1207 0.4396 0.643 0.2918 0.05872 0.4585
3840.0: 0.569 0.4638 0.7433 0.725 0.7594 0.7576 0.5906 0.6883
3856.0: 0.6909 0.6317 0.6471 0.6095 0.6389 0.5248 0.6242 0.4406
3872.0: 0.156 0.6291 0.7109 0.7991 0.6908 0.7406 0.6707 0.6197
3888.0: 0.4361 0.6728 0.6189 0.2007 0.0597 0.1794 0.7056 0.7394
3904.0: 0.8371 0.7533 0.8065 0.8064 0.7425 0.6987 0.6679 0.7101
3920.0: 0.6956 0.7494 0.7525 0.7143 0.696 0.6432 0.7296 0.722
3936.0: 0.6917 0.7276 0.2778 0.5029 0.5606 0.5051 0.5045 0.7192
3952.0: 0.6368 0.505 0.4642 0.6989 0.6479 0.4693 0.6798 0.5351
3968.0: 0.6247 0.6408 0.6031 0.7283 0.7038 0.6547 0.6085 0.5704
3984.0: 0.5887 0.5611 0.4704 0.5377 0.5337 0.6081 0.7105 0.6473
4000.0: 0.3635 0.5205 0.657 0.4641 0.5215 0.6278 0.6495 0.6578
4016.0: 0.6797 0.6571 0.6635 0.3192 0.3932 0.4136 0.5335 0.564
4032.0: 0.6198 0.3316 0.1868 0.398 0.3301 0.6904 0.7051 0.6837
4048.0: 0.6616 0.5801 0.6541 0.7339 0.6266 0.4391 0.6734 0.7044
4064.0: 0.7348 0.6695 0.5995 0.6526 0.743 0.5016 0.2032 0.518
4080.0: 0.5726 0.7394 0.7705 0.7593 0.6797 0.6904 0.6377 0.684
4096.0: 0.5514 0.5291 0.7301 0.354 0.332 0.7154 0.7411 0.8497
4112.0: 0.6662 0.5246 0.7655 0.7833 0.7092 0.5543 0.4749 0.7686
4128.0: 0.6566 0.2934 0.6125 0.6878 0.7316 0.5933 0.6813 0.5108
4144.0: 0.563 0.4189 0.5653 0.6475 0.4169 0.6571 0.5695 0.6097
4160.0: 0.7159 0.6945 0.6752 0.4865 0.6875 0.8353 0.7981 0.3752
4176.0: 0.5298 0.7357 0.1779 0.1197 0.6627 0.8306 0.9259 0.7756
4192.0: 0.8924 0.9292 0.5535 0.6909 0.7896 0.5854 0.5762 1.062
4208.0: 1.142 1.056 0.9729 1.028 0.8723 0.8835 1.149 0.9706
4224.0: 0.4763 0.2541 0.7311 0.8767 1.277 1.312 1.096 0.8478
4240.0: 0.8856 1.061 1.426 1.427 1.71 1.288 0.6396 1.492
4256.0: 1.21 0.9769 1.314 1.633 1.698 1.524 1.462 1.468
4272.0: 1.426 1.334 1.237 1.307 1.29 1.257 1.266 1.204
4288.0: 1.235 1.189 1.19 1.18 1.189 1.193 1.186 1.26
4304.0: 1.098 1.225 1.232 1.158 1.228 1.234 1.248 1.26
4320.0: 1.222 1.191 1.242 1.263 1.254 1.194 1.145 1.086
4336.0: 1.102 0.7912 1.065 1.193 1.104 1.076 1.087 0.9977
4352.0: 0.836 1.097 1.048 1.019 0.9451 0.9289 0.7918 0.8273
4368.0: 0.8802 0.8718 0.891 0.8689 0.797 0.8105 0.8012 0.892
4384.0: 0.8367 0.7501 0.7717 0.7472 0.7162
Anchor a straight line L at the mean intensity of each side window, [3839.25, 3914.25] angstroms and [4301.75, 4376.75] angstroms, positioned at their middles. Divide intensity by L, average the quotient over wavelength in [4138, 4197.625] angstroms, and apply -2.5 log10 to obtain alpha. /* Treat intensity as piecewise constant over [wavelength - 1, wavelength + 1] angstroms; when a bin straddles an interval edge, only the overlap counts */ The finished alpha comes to 0.40 mag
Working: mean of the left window 0.615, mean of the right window 1.07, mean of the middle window 0.622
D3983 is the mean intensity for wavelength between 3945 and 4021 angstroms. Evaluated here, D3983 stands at 0.595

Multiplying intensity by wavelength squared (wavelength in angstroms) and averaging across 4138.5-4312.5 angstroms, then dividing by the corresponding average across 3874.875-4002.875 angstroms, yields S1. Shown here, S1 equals 1.81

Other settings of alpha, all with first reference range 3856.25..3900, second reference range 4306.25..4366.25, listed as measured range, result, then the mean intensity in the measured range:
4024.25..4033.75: 0.40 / 0.506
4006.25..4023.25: 0.20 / 0.588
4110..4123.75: 0.24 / 0.67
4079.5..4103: 0.24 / 0.643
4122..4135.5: 0.40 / 0.586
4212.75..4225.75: 0.12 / 0.861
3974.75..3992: 0.15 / 0.586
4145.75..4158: 0.49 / 0.559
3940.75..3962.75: 0.13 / 0.563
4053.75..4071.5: 0.19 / 0.647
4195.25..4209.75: 0.19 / 0.79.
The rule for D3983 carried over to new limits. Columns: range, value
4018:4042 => 0.452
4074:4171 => 0.616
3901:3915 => 0.769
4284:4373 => 1.11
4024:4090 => 0.582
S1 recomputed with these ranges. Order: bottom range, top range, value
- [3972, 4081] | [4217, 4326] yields 2.35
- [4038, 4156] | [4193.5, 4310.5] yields 1.97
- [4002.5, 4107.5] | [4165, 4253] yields 1.58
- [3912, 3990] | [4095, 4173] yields 1.09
